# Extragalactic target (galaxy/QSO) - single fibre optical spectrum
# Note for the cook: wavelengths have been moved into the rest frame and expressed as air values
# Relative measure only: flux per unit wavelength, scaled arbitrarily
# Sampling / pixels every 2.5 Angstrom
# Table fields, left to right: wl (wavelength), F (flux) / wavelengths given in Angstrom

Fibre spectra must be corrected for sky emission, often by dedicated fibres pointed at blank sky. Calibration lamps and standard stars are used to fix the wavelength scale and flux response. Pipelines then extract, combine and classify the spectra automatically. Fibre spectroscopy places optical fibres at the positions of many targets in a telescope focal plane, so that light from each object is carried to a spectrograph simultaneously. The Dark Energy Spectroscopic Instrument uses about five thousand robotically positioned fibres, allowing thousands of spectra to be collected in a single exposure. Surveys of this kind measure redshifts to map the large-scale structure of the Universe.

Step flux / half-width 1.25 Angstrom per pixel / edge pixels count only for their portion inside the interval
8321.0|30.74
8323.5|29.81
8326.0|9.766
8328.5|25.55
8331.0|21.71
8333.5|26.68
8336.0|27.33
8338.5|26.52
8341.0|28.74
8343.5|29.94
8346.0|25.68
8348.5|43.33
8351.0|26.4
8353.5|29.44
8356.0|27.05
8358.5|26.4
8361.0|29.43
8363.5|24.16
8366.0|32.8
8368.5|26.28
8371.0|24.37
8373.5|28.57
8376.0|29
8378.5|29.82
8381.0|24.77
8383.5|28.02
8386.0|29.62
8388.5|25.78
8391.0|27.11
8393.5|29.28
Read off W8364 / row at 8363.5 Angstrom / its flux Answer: 24.16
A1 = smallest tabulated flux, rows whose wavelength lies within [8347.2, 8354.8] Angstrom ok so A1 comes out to 26.4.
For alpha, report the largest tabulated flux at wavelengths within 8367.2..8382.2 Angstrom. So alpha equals 29.82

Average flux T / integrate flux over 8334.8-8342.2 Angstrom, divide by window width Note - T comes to 27.5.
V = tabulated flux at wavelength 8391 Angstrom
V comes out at 27.11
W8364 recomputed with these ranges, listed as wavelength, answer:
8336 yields 27.33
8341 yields 28.74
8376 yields 29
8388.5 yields 25.78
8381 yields 24.77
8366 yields 32.8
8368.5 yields 26.28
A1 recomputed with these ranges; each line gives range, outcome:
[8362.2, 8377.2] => 24.16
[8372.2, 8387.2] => 24.77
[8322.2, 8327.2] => 9.766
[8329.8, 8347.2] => 21.71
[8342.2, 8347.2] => 25.68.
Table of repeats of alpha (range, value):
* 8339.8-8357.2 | 43.33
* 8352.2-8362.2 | 29.44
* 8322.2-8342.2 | 29.81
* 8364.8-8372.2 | 32.8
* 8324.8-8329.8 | 25.55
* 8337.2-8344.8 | 29.94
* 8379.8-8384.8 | 28.02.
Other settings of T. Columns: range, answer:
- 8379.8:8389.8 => 27.1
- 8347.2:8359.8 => 30.5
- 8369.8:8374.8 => 26.5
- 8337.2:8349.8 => 30.8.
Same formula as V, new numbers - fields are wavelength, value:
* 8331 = 21.71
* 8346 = 25.68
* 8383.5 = 28.02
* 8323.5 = 29.81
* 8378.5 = 29.82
